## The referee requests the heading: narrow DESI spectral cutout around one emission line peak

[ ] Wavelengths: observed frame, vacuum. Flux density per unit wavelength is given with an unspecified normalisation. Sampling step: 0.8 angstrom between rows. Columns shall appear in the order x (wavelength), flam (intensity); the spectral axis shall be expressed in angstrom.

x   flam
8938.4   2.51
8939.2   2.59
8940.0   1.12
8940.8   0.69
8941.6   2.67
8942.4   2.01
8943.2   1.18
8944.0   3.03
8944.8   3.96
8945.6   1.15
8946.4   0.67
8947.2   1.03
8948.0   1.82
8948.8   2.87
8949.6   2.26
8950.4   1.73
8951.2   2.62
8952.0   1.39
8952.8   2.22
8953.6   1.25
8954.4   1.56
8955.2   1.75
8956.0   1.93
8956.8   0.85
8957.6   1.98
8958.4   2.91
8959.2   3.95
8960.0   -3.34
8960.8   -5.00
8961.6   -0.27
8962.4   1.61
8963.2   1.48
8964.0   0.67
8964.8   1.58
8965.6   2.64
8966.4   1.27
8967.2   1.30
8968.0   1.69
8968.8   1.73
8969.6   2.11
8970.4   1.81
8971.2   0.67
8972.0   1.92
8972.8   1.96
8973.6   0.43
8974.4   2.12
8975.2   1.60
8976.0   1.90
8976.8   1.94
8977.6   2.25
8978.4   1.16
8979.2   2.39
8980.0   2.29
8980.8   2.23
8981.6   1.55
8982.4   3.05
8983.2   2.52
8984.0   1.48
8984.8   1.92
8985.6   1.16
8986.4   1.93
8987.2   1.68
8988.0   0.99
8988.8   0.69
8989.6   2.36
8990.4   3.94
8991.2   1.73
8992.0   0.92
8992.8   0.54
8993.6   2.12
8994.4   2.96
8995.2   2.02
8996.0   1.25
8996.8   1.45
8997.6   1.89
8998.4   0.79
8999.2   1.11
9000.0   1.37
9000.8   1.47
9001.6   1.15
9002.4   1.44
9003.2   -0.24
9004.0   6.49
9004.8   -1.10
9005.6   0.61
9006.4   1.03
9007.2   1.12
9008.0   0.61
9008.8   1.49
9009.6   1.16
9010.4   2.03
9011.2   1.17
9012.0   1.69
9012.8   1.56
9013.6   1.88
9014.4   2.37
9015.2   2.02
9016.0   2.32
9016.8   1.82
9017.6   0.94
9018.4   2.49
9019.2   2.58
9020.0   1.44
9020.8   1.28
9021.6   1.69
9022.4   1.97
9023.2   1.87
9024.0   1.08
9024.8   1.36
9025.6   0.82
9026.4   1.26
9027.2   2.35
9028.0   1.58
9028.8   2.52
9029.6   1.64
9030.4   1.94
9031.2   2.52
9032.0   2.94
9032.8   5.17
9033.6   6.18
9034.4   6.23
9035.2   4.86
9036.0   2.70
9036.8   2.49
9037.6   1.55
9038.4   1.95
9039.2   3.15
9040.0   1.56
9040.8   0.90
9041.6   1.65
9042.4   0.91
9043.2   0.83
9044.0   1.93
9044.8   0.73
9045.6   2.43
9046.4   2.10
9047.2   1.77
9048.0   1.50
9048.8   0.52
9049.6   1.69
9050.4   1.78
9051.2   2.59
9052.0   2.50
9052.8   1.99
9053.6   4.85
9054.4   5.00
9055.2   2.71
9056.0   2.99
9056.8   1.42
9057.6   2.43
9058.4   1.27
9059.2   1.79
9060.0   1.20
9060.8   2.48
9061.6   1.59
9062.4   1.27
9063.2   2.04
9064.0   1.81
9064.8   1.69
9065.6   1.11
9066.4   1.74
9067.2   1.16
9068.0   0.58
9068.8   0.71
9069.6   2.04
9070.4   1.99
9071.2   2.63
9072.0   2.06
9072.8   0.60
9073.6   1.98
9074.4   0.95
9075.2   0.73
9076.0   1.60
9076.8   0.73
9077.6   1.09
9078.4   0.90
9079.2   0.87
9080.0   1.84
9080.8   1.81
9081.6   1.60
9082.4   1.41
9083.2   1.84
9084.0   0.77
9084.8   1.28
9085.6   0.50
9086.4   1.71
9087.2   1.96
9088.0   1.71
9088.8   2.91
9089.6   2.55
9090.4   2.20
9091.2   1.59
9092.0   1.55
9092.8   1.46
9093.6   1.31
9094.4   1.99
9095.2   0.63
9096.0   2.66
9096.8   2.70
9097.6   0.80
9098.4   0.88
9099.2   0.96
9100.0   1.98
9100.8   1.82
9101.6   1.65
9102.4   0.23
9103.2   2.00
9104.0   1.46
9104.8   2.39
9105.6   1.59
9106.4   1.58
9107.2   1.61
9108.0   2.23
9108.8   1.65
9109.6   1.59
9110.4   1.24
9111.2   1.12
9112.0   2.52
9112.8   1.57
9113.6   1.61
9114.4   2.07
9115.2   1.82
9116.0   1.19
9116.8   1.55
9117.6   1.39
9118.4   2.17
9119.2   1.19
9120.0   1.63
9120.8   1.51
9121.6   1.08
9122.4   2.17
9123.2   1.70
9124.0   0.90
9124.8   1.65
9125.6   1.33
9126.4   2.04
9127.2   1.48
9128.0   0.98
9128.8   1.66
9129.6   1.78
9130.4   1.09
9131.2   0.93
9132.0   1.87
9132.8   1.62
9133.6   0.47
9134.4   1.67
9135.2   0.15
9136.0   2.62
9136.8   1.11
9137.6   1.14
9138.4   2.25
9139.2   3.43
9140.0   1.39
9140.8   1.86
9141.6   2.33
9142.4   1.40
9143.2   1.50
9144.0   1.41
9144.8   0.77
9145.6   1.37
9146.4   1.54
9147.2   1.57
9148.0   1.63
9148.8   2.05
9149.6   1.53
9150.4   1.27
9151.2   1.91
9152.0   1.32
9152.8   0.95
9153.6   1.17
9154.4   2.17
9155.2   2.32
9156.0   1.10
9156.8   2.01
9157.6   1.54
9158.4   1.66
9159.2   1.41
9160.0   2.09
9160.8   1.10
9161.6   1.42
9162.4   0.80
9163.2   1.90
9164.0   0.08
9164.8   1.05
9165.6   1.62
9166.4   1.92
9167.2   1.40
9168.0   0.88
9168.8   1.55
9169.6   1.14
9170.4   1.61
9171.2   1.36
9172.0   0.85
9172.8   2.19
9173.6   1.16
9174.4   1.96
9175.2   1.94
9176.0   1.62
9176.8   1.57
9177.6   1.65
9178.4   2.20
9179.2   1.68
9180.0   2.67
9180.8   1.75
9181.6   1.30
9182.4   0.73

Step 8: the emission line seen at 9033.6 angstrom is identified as [S II] 6716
